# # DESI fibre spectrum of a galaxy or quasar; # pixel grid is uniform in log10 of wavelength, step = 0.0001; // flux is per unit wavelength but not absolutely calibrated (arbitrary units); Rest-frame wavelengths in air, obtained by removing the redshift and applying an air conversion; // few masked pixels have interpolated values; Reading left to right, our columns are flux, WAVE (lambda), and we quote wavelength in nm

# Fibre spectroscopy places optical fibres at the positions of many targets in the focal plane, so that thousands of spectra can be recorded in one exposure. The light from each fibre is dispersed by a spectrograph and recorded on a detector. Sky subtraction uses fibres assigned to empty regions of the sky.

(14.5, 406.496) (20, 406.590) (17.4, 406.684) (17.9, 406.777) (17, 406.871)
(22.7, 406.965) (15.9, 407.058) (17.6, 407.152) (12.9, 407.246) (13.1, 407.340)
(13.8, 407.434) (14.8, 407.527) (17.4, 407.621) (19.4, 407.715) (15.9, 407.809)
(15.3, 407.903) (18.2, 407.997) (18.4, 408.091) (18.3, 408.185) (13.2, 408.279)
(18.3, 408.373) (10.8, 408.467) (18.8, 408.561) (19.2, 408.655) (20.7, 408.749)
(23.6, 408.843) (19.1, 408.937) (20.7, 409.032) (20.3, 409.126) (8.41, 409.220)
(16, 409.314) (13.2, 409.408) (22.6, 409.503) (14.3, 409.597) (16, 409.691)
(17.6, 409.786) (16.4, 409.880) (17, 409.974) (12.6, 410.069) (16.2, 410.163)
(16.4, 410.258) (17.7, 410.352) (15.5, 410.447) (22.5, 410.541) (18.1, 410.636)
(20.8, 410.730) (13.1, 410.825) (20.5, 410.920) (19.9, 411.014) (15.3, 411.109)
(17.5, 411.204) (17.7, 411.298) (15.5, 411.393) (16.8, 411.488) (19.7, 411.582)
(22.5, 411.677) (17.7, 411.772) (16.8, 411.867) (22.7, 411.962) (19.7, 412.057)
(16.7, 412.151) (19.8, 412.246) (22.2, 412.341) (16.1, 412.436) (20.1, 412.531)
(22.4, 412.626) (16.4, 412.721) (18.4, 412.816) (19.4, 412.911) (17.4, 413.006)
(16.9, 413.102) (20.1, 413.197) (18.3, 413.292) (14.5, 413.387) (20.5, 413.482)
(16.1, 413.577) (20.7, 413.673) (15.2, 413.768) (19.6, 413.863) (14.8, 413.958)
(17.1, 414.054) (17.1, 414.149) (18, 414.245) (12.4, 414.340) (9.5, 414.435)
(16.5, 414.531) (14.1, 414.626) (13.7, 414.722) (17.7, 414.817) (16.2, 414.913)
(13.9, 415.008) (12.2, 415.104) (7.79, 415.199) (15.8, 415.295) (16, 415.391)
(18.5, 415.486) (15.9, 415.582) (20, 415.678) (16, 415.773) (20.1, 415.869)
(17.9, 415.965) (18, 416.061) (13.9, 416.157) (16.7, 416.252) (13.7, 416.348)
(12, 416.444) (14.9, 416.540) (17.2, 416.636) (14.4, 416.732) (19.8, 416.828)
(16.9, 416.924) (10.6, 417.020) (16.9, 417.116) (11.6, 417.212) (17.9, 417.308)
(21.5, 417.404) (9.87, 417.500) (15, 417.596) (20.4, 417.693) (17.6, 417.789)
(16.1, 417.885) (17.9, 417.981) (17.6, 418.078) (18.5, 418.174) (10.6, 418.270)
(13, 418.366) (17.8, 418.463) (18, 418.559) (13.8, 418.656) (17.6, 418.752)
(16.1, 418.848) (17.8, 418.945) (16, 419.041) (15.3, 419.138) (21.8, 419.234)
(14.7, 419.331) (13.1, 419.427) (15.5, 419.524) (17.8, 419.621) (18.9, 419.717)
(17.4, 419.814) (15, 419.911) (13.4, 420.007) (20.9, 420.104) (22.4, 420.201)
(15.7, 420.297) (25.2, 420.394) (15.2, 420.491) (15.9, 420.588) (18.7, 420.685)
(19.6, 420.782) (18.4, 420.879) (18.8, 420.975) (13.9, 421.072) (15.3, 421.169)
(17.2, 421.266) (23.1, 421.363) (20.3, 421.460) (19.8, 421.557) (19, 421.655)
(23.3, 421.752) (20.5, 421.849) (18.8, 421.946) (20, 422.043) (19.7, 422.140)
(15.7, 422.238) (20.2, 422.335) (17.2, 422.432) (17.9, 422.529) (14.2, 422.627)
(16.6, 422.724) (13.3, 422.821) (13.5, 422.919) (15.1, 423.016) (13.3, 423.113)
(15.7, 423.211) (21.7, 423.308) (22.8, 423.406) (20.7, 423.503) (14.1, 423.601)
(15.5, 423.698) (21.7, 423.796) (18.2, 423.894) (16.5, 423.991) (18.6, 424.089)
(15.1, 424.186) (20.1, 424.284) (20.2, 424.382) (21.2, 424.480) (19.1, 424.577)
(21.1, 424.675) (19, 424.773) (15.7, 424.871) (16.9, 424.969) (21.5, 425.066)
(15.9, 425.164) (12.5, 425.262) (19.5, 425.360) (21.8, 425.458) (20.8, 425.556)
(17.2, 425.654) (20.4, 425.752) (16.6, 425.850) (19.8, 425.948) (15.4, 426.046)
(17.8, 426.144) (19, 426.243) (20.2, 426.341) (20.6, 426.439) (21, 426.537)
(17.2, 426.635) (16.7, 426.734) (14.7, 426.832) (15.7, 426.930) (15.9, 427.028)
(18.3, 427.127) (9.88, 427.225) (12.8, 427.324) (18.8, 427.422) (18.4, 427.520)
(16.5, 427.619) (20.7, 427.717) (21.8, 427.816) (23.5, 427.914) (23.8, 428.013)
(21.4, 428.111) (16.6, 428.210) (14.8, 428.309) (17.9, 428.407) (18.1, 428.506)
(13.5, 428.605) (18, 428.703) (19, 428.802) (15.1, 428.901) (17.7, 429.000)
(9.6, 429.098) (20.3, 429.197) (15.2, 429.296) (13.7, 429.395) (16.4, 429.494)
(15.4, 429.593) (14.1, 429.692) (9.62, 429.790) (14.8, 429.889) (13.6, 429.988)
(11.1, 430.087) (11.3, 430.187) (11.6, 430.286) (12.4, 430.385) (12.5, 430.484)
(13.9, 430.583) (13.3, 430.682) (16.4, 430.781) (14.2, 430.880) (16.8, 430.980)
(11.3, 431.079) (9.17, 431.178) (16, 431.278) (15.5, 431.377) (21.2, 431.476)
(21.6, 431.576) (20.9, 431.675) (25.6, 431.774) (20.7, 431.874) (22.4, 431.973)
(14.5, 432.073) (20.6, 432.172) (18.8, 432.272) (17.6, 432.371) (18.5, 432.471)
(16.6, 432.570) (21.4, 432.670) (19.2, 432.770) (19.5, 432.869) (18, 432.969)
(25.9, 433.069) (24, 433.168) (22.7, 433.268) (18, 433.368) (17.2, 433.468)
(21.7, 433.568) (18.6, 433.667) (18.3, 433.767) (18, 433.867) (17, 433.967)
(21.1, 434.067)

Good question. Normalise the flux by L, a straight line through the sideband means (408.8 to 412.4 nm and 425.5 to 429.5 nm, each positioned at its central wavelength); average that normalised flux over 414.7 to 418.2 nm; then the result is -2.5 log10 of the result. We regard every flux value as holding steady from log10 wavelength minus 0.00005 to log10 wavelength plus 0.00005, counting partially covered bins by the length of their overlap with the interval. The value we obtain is 0.12 mag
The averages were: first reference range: 17.9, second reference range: 17.6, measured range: 16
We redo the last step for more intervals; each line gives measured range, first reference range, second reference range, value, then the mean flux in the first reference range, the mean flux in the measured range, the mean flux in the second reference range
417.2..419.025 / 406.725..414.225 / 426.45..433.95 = 0.07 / 17.6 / 16.3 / 17.2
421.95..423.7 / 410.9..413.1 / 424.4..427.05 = 0.08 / 18.7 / 17.2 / 18.3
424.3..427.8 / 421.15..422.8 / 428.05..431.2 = -0.09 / 18.7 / 18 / 14.7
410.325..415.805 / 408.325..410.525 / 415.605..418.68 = -0.04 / 17.1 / 17.3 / 16.1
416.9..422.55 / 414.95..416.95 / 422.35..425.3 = -0.05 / 15.8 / 17.4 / 17.6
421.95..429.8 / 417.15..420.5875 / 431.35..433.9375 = 0.05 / 16.8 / 17.6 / 19.9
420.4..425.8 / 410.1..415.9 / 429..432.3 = -0.12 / 17.3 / 18.2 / 15.6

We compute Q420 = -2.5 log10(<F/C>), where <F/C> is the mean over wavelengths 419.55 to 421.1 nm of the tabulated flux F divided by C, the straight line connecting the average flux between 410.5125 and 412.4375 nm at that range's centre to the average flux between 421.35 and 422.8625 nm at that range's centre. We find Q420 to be 0.04 mag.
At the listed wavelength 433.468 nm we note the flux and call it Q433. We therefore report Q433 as 17.2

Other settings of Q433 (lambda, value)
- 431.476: 21.2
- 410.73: 20.8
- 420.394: 25.2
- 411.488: 16.8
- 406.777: 17.9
